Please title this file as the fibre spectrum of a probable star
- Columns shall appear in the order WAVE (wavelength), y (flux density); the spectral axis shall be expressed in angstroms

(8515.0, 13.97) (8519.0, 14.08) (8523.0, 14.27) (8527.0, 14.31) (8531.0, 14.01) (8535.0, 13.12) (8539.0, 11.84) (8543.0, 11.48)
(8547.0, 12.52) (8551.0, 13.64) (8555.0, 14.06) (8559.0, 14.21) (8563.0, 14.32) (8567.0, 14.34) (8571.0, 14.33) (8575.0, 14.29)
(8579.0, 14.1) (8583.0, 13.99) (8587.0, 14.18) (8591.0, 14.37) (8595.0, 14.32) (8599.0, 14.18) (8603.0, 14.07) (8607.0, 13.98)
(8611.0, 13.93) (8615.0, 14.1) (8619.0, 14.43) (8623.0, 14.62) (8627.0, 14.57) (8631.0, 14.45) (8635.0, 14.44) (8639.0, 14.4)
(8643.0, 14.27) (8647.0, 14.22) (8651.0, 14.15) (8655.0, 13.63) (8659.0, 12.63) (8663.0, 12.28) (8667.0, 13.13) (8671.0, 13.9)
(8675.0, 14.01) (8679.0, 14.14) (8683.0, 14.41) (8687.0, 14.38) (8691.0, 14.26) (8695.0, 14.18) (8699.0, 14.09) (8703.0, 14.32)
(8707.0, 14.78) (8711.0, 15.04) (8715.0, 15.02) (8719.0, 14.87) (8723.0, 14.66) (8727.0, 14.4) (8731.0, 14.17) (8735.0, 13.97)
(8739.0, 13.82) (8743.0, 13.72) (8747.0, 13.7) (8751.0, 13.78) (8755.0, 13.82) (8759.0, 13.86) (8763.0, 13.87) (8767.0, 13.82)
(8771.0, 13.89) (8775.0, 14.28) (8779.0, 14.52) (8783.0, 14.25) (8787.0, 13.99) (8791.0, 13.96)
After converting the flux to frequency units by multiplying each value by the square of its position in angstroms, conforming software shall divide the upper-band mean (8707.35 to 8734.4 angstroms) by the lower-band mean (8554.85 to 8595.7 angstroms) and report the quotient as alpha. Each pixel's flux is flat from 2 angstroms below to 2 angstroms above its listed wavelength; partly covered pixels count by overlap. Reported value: 1.07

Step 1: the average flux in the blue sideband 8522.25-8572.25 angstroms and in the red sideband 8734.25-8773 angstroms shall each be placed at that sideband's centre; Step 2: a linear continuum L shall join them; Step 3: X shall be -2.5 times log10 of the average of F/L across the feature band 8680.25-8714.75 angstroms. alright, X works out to -0.05 mag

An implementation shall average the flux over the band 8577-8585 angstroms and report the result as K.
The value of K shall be 14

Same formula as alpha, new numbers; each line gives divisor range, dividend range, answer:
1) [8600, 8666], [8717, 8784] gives 1.03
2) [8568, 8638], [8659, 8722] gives 1.01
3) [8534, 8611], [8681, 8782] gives 1.07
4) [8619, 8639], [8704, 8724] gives 1.04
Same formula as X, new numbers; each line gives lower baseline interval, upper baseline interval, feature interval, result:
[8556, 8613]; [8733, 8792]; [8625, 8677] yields 0.019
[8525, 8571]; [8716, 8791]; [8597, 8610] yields -0.033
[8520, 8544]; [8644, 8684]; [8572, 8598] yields -0.062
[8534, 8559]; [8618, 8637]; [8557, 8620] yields -0.037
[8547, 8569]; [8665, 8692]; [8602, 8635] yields -0.022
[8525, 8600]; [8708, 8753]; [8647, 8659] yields 0.025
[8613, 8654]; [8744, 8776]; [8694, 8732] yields -0.040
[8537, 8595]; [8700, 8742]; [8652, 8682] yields 0.060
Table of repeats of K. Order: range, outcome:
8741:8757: 13.8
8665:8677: 13.7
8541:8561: 13.2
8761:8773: 13.9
